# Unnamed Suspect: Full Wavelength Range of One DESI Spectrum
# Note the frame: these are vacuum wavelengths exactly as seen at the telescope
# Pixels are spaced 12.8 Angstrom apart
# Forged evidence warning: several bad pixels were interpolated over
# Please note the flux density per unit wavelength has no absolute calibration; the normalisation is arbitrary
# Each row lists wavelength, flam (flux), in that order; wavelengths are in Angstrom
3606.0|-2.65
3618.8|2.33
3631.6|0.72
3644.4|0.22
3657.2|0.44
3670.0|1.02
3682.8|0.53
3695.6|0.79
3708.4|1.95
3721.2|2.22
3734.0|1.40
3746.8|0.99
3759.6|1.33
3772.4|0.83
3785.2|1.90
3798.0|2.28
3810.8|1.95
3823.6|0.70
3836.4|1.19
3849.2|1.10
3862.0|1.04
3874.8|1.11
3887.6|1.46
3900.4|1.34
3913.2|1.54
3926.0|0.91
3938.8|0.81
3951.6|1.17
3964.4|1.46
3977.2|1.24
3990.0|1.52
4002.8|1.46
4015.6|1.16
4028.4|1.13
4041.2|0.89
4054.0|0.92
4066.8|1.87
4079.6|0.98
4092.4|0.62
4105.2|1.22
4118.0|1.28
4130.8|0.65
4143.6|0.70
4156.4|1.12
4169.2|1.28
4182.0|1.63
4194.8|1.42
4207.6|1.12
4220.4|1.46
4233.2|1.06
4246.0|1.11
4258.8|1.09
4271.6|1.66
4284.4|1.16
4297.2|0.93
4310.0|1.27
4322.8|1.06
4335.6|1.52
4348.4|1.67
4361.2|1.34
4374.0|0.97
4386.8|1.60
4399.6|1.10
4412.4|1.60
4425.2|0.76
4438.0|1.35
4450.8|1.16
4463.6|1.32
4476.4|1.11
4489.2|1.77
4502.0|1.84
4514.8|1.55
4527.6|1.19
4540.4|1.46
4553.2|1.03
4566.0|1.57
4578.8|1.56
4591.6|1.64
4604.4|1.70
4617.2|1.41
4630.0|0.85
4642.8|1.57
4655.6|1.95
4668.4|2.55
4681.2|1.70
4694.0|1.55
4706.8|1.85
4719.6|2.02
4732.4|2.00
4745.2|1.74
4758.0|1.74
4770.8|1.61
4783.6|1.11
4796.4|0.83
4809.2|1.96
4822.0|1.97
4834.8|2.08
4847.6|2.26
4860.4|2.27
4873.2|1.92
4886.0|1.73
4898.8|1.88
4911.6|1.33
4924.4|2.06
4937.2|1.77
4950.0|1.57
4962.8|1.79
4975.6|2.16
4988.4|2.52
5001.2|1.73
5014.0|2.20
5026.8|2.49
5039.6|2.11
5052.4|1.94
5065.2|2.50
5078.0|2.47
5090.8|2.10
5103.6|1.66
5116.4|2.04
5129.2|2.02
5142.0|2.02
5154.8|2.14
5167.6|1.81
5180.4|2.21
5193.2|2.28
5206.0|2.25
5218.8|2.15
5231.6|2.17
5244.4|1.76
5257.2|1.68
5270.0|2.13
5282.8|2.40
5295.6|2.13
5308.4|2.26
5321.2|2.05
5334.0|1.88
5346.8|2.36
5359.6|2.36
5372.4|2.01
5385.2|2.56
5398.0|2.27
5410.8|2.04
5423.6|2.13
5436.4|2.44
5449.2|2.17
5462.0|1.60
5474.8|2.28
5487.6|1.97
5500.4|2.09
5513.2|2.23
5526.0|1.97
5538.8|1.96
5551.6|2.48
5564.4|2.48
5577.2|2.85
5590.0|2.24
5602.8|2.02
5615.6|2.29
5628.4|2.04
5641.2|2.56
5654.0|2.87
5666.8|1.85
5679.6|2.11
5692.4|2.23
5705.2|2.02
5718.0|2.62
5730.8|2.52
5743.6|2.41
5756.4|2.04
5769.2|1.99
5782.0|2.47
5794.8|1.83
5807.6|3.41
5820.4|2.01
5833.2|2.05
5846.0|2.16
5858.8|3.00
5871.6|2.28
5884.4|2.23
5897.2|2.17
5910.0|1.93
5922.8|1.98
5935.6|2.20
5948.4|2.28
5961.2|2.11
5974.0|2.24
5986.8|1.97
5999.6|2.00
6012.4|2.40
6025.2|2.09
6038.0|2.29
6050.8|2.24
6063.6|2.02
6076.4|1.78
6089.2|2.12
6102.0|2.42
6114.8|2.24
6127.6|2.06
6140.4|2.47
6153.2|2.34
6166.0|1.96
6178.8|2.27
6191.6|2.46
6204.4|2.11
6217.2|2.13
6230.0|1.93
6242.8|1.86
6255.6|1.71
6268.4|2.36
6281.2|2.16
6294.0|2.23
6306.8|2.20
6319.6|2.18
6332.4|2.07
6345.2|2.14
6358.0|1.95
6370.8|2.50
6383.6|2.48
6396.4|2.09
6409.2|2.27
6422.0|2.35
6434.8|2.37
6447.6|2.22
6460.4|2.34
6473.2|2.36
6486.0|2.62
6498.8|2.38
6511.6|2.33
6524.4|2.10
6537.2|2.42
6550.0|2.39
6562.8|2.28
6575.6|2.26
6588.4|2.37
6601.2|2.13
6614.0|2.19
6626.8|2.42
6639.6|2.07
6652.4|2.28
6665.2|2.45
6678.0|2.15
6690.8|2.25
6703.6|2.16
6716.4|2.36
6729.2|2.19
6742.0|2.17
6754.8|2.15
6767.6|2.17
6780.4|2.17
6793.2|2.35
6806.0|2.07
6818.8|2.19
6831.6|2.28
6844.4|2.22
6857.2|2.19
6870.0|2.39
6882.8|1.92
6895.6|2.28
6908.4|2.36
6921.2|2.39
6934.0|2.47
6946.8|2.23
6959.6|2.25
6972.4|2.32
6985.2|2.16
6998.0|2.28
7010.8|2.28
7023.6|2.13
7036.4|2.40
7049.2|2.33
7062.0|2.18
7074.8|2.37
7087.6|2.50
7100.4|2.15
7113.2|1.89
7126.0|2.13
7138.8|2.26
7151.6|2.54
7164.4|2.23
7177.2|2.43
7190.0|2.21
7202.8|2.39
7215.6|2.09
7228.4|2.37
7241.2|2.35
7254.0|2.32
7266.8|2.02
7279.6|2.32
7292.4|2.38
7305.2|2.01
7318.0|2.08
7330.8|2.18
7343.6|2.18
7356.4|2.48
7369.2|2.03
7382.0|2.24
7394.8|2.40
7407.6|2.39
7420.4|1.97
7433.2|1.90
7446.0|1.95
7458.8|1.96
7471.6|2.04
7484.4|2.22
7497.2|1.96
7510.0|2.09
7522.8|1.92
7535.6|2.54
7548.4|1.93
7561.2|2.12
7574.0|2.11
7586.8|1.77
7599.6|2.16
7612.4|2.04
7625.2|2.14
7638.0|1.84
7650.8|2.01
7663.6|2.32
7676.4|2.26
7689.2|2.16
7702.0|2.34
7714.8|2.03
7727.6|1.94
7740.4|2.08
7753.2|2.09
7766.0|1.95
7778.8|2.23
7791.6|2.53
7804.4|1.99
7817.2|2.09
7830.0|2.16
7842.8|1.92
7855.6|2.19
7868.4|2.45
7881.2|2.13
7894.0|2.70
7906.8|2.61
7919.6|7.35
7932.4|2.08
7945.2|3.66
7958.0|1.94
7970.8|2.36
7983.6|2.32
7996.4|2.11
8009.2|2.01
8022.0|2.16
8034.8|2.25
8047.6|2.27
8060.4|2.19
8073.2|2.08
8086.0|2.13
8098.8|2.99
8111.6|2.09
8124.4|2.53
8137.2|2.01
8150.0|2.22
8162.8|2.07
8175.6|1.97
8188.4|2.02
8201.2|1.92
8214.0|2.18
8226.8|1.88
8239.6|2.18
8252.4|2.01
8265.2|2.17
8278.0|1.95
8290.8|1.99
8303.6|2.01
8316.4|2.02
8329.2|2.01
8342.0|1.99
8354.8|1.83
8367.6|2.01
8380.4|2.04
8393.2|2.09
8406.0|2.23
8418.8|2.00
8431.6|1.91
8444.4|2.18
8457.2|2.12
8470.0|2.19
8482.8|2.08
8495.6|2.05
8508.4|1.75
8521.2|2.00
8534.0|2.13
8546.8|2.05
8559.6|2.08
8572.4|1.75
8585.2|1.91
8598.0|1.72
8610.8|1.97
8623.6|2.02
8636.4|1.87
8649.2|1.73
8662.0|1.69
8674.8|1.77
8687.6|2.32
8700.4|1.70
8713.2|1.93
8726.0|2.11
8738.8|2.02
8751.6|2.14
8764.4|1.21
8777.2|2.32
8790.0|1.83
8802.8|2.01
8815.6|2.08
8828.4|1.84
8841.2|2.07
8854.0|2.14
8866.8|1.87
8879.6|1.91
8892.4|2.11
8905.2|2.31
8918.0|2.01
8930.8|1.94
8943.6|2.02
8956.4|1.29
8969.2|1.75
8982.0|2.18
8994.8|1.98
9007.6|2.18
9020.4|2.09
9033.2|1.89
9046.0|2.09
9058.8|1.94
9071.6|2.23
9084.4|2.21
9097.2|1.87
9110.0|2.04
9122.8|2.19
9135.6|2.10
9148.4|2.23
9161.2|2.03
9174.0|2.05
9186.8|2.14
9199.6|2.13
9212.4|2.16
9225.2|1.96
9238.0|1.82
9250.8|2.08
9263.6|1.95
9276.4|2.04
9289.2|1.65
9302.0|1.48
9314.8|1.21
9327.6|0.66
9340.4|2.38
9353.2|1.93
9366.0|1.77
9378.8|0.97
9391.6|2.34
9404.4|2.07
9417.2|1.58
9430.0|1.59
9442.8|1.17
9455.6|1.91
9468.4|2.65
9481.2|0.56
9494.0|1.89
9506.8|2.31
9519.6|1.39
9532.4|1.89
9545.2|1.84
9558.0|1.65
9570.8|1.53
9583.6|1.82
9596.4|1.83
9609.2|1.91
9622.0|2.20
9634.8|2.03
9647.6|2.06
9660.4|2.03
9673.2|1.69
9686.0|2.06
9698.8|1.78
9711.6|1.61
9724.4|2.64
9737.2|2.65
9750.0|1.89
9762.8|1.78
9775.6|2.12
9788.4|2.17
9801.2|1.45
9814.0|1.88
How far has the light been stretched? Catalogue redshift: 0.206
